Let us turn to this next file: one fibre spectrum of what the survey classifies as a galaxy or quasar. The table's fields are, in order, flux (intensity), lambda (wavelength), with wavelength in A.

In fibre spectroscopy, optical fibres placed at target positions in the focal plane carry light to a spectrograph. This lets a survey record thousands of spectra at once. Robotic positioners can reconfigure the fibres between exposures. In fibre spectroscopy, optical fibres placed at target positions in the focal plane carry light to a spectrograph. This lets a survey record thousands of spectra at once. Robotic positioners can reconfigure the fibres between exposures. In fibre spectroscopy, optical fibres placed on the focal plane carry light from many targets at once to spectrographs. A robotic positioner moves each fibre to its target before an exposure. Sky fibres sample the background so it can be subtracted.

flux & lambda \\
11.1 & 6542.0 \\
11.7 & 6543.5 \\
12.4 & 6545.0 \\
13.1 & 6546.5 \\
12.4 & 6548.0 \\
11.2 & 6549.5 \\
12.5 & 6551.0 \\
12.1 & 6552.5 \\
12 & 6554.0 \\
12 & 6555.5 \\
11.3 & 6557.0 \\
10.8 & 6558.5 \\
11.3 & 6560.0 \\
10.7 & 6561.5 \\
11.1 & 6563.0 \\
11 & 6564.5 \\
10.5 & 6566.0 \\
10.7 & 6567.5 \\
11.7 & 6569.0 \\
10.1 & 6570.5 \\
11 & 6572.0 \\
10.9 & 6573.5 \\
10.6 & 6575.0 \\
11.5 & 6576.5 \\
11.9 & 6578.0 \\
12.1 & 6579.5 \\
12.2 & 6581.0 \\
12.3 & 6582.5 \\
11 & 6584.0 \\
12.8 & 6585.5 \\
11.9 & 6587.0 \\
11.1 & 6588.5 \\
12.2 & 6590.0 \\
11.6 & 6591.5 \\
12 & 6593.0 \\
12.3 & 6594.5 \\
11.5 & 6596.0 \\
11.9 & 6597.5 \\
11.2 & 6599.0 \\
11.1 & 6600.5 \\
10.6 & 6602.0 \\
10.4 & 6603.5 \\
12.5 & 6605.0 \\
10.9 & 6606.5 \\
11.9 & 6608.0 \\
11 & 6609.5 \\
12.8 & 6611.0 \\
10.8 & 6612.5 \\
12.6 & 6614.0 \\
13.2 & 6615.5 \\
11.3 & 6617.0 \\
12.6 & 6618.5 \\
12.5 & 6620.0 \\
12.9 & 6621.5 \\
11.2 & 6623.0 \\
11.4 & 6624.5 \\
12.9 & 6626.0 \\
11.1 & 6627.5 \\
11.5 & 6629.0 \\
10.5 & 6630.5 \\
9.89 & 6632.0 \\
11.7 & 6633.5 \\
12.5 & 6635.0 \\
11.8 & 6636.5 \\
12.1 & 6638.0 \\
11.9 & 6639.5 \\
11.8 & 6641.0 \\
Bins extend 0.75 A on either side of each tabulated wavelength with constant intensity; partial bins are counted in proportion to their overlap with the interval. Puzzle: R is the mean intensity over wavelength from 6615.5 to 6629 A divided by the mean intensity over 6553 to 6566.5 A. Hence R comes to 1.1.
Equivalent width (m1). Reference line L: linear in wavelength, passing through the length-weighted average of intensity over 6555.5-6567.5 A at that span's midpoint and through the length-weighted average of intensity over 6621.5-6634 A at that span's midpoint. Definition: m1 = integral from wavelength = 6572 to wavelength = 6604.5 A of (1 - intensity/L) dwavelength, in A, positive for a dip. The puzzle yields -1.2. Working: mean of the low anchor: 11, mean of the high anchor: 11.4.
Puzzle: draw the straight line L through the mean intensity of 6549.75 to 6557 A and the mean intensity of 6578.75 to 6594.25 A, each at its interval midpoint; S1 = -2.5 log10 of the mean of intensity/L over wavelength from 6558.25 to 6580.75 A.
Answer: 0.08 mag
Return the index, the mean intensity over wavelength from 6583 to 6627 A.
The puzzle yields 11.8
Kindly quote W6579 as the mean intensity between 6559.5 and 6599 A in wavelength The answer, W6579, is 11.5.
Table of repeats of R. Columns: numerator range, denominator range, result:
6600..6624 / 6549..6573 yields 1.05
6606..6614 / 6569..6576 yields 1.08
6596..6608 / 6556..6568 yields 1.03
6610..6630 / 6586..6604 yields 1.04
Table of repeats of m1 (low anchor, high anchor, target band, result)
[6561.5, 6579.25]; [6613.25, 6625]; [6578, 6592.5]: -0.67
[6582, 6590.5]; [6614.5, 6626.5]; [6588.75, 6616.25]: 0.82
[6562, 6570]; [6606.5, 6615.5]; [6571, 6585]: -0.37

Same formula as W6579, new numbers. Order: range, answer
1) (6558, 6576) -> 10.9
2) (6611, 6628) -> 12.1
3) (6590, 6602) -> 11.6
